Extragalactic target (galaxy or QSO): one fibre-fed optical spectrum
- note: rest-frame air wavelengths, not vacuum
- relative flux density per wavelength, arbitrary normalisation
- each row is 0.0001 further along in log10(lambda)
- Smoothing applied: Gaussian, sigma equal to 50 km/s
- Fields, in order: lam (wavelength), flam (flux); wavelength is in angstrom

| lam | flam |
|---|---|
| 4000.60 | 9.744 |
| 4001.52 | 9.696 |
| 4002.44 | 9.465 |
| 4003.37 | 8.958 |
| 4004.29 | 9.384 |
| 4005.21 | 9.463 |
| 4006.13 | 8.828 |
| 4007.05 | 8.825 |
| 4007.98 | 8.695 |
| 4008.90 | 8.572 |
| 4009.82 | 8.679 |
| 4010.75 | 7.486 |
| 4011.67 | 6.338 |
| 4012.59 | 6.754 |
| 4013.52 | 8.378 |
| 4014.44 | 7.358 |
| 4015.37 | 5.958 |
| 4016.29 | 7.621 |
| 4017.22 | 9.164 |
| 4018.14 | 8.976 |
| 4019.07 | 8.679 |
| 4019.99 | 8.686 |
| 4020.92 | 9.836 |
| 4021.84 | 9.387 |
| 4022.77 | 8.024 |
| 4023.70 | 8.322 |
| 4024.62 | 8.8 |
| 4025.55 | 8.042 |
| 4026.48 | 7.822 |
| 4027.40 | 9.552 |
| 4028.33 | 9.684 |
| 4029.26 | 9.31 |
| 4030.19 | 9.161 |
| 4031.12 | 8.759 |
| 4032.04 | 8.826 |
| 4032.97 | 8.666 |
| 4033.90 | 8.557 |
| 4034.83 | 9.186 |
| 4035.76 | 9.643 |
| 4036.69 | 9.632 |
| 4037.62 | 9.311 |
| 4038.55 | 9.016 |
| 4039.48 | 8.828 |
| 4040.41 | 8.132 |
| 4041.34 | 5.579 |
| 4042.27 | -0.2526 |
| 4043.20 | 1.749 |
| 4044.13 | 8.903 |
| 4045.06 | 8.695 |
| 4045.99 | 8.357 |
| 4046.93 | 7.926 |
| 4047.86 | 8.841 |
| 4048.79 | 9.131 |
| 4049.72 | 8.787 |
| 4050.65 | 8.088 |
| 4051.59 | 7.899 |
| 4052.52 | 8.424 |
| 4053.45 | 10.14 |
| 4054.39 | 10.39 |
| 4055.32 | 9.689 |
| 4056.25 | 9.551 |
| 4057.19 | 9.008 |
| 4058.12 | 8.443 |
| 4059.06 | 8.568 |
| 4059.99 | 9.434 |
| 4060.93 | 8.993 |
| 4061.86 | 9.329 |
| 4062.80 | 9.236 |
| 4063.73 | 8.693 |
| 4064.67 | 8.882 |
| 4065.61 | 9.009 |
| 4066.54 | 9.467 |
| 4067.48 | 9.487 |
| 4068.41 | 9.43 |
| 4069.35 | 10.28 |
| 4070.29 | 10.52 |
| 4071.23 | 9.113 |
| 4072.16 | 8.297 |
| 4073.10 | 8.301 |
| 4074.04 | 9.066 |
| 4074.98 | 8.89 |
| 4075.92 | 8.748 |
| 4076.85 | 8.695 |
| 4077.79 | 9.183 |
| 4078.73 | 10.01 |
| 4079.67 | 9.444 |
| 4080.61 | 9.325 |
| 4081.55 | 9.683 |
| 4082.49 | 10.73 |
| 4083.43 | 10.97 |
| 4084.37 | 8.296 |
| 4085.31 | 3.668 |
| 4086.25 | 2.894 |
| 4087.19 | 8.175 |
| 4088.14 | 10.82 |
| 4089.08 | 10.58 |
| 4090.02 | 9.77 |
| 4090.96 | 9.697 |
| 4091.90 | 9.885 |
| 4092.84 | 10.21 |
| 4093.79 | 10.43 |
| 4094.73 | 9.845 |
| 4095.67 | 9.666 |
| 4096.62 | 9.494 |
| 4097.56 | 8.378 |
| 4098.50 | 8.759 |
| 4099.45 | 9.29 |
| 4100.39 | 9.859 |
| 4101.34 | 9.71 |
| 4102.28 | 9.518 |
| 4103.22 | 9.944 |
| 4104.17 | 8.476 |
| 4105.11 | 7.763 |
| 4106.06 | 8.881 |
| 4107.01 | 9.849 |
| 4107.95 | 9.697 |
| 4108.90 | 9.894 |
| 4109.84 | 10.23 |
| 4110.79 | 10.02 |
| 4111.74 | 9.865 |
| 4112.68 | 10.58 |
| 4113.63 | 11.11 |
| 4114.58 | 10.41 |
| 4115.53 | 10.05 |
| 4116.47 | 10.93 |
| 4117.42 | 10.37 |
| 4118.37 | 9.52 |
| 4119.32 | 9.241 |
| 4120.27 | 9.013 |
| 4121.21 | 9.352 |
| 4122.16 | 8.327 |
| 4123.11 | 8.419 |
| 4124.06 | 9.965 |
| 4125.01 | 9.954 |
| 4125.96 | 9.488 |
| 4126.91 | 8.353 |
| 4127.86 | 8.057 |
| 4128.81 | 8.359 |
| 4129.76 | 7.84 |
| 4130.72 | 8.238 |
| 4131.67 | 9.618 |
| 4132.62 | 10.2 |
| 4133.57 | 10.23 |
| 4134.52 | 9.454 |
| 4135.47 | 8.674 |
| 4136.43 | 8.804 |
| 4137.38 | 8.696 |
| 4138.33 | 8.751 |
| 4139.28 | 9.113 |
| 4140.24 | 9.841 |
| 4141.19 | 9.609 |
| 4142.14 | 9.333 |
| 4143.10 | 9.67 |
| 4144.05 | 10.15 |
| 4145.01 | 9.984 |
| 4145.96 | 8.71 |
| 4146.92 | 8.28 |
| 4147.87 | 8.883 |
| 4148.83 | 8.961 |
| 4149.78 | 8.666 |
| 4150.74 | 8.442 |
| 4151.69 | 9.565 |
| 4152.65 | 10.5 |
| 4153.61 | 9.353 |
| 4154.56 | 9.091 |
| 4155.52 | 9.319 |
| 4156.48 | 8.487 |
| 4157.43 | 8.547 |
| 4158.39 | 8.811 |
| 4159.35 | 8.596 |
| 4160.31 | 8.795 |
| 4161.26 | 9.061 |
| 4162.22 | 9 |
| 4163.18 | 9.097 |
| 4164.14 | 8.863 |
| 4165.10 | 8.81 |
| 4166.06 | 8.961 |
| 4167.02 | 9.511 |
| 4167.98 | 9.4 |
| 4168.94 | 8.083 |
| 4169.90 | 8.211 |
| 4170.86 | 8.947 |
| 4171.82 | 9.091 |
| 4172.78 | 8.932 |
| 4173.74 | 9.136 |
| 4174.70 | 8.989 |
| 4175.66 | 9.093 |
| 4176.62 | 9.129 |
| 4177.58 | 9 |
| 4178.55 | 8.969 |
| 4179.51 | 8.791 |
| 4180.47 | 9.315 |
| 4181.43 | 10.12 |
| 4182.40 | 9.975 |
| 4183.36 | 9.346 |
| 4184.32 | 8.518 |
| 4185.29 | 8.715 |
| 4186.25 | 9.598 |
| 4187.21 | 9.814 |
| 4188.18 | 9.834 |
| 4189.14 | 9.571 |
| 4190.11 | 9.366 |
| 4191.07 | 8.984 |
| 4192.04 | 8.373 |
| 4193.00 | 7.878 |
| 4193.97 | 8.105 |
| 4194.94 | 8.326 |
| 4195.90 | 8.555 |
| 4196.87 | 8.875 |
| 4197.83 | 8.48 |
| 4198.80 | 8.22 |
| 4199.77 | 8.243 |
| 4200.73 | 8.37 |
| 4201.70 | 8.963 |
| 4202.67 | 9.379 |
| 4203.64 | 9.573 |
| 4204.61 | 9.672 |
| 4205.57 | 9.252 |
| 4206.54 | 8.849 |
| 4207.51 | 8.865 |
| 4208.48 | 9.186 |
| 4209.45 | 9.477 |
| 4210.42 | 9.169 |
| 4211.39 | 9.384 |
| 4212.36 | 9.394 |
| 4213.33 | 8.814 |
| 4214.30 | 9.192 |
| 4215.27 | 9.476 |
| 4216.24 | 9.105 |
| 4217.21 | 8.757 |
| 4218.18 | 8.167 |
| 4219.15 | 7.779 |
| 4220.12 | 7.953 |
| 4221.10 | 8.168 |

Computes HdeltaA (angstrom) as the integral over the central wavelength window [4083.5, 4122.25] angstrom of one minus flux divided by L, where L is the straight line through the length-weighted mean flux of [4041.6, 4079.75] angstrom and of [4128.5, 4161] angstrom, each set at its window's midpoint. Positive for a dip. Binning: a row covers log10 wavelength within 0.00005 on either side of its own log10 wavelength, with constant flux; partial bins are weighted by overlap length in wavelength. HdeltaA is -2.1 angstrom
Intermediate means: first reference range 8.63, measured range 9.36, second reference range 9.11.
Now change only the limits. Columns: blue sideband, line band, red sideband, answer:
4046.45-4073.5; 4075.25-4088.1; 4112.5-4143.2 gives 0.89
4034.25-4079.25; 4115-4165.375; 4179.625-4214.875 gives -1.59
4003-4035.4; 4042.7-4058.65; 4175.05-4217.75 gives 0.33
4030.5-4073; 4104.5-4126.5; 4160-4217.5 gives -2.23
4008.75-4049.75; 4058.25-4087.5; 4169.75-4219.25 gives -1.73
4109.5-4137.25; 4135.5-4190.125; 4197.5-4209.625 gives 0.51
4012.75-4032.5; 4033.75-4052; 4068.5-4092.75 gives 1.96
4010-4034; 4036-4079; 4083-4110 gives 0.66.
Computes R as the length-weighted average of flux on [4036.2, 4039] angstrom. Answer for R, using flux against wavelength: 9.32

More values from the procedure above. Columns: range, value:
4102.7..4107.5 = 8.99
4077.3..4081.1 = 9.48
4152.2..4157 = 9.34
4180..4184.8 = 9.46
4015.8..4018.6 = 8.57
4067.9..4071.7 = 9.84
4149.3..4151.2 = 8.56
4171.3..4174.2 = 9.06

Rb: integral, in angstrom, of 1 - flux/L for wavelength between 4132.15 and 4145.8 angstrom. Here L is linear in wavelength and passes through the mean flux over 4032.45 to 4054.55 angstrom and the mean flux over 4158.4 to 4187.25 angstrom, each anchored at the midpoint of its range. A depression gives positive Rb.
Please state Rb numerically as -1.0 angstrom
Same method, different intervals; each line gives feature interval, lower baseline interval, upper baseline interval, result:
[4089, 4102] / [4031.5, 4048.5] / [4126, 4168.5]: -1.9 angstrom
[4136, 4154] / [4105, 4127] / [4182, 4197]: 0.4 angstrom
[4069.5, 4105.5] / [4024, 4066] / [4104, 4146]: -0.5 angstrom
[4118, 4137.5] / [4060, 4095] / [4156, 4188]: 0.1 angstrom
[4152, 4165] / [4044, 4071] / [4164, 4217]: 0.0 angstrom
